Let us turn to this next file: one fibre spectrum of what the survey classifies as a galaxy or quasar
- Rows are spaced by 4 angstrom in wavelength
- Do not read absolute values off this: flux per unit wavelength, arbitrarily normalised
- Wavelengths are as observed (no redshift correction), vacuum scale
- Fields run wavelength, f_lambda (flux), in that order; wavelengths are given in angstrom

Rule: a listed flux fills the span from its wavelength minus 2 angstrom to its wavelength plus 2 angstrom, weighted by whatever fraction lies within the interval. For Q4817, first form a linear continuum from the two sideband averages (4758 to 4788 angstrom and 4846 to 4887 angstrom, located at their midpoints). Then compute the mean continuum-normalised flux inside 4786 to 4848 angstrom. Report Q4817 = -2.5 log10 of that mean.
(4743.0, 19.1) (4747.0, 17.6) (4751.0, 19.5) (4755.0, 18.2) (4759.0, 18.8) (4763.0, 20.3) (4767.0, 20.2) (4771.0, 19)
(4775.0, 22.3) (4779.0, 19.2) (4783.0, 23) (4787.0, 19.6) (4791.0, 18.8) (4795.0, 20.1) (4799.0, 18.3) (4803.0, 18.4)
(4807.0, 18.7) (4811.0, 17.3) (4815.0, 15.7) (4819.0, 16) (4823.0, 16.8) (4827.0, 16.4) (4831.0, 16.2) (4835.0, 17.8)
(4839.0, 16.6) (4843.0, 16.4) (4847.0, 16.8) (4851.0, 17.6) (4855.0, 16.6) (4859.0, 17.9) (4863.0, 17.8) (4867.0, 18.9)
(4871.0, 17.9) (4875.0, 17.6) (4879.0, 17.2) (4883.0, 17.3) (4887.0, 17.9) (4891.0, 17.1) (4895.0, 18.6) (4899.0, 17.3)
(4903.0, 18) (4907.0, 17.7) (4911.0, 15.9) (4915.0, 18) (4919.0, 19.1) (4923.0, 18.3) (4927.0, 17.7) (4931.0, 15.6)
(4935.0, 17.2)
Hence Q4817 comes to 0.10 mag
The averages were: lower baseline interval 20.4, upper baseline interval 17.6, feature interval 17.5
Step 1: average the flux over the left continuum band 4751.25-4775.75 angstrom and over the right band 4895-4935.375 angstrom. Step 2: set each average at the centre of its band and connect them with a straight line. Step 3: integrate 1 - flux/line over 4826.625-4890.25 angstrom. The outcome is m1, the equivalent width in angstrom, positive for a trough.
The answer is 3.5 angstrom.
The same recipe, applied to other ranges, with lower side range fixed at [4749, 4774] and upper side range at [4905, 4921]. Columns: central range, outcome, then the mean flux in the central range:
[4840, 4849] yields 0.9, 16.6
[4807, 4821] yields 1.6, 16.7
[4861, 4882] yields 0.4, 17.9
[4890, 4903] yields 0.1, 17.8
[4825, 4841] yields 1.6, 16.8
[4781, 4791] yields -0.9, 20.8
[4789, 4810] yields 0.2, 18.8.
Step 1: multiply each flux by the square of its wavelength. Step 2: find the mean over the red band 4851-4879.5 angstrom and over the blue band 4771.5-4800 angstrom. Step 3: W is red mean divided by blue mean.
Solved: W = 0.91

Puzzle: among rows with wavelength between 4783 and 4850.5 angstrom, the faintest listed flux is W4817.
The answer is 15.7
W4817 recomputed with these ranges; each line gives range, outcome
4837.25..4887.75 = 16.4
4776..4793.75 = 18.8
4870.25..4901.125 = 17.1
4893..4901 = 17.3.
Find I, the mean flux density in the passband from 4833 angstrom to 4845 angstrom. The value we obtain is 16.9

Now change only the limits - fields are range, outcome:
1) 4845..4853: 17.2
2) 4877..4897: 17.6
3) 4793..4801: 19.2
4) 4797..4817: 17.7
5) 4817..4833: 16.4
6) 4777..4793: 20.1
